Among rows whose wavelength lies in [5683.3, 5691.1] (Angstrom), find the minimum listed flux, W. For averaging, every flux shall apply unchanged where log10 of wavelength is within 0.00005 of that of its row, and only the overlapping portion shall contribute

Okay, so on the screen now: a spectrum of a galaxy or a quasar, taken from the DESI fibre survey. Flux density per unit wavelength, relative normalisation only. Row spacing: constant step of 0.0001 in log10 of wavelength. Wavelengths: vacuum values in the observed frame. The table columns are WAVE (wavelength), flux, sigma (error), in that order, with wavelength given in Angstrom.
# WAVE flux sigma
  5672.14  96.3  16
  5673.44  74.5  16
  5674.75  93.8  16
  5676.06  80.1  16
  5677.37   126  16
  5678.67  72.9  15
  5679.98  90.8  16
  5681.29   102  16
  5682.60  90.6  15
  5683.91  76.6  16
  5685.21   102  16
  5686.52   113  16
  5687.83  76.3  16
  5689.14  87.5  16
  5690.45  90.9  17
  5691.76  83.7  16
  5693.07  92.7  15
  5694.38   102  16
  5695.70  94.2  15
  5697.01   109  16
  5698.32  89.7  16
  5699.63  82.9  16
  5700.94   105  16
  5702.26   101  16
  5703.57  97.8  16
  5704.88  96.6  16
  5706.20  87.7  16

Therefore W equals 76.3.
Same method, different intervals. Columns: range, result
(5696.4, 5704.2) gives 82.9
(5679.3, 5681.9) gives 90.8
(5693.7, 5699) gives 89.7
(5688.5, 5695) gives 83.7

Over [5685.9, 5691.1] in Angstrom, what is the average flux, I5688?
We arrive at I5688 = 91.8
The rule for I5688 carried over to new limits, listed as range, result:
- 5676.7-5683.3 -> 96.3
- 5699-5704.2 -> 96.7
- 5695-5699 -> 97.5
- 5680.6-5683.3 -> 95.7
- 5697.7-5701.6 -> 92.6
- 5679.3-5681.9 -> 95.9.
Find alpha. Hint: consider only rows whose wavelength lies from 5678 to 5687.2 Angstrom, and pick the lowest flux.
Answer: 72.9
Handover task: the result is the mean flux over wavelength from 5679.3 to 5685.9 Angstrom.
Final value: 92.4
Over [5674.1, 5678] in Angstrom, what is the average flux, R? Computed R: 99.7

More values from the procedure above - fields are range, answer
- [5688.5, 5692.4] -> 87.4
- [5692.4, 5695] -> 97.3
